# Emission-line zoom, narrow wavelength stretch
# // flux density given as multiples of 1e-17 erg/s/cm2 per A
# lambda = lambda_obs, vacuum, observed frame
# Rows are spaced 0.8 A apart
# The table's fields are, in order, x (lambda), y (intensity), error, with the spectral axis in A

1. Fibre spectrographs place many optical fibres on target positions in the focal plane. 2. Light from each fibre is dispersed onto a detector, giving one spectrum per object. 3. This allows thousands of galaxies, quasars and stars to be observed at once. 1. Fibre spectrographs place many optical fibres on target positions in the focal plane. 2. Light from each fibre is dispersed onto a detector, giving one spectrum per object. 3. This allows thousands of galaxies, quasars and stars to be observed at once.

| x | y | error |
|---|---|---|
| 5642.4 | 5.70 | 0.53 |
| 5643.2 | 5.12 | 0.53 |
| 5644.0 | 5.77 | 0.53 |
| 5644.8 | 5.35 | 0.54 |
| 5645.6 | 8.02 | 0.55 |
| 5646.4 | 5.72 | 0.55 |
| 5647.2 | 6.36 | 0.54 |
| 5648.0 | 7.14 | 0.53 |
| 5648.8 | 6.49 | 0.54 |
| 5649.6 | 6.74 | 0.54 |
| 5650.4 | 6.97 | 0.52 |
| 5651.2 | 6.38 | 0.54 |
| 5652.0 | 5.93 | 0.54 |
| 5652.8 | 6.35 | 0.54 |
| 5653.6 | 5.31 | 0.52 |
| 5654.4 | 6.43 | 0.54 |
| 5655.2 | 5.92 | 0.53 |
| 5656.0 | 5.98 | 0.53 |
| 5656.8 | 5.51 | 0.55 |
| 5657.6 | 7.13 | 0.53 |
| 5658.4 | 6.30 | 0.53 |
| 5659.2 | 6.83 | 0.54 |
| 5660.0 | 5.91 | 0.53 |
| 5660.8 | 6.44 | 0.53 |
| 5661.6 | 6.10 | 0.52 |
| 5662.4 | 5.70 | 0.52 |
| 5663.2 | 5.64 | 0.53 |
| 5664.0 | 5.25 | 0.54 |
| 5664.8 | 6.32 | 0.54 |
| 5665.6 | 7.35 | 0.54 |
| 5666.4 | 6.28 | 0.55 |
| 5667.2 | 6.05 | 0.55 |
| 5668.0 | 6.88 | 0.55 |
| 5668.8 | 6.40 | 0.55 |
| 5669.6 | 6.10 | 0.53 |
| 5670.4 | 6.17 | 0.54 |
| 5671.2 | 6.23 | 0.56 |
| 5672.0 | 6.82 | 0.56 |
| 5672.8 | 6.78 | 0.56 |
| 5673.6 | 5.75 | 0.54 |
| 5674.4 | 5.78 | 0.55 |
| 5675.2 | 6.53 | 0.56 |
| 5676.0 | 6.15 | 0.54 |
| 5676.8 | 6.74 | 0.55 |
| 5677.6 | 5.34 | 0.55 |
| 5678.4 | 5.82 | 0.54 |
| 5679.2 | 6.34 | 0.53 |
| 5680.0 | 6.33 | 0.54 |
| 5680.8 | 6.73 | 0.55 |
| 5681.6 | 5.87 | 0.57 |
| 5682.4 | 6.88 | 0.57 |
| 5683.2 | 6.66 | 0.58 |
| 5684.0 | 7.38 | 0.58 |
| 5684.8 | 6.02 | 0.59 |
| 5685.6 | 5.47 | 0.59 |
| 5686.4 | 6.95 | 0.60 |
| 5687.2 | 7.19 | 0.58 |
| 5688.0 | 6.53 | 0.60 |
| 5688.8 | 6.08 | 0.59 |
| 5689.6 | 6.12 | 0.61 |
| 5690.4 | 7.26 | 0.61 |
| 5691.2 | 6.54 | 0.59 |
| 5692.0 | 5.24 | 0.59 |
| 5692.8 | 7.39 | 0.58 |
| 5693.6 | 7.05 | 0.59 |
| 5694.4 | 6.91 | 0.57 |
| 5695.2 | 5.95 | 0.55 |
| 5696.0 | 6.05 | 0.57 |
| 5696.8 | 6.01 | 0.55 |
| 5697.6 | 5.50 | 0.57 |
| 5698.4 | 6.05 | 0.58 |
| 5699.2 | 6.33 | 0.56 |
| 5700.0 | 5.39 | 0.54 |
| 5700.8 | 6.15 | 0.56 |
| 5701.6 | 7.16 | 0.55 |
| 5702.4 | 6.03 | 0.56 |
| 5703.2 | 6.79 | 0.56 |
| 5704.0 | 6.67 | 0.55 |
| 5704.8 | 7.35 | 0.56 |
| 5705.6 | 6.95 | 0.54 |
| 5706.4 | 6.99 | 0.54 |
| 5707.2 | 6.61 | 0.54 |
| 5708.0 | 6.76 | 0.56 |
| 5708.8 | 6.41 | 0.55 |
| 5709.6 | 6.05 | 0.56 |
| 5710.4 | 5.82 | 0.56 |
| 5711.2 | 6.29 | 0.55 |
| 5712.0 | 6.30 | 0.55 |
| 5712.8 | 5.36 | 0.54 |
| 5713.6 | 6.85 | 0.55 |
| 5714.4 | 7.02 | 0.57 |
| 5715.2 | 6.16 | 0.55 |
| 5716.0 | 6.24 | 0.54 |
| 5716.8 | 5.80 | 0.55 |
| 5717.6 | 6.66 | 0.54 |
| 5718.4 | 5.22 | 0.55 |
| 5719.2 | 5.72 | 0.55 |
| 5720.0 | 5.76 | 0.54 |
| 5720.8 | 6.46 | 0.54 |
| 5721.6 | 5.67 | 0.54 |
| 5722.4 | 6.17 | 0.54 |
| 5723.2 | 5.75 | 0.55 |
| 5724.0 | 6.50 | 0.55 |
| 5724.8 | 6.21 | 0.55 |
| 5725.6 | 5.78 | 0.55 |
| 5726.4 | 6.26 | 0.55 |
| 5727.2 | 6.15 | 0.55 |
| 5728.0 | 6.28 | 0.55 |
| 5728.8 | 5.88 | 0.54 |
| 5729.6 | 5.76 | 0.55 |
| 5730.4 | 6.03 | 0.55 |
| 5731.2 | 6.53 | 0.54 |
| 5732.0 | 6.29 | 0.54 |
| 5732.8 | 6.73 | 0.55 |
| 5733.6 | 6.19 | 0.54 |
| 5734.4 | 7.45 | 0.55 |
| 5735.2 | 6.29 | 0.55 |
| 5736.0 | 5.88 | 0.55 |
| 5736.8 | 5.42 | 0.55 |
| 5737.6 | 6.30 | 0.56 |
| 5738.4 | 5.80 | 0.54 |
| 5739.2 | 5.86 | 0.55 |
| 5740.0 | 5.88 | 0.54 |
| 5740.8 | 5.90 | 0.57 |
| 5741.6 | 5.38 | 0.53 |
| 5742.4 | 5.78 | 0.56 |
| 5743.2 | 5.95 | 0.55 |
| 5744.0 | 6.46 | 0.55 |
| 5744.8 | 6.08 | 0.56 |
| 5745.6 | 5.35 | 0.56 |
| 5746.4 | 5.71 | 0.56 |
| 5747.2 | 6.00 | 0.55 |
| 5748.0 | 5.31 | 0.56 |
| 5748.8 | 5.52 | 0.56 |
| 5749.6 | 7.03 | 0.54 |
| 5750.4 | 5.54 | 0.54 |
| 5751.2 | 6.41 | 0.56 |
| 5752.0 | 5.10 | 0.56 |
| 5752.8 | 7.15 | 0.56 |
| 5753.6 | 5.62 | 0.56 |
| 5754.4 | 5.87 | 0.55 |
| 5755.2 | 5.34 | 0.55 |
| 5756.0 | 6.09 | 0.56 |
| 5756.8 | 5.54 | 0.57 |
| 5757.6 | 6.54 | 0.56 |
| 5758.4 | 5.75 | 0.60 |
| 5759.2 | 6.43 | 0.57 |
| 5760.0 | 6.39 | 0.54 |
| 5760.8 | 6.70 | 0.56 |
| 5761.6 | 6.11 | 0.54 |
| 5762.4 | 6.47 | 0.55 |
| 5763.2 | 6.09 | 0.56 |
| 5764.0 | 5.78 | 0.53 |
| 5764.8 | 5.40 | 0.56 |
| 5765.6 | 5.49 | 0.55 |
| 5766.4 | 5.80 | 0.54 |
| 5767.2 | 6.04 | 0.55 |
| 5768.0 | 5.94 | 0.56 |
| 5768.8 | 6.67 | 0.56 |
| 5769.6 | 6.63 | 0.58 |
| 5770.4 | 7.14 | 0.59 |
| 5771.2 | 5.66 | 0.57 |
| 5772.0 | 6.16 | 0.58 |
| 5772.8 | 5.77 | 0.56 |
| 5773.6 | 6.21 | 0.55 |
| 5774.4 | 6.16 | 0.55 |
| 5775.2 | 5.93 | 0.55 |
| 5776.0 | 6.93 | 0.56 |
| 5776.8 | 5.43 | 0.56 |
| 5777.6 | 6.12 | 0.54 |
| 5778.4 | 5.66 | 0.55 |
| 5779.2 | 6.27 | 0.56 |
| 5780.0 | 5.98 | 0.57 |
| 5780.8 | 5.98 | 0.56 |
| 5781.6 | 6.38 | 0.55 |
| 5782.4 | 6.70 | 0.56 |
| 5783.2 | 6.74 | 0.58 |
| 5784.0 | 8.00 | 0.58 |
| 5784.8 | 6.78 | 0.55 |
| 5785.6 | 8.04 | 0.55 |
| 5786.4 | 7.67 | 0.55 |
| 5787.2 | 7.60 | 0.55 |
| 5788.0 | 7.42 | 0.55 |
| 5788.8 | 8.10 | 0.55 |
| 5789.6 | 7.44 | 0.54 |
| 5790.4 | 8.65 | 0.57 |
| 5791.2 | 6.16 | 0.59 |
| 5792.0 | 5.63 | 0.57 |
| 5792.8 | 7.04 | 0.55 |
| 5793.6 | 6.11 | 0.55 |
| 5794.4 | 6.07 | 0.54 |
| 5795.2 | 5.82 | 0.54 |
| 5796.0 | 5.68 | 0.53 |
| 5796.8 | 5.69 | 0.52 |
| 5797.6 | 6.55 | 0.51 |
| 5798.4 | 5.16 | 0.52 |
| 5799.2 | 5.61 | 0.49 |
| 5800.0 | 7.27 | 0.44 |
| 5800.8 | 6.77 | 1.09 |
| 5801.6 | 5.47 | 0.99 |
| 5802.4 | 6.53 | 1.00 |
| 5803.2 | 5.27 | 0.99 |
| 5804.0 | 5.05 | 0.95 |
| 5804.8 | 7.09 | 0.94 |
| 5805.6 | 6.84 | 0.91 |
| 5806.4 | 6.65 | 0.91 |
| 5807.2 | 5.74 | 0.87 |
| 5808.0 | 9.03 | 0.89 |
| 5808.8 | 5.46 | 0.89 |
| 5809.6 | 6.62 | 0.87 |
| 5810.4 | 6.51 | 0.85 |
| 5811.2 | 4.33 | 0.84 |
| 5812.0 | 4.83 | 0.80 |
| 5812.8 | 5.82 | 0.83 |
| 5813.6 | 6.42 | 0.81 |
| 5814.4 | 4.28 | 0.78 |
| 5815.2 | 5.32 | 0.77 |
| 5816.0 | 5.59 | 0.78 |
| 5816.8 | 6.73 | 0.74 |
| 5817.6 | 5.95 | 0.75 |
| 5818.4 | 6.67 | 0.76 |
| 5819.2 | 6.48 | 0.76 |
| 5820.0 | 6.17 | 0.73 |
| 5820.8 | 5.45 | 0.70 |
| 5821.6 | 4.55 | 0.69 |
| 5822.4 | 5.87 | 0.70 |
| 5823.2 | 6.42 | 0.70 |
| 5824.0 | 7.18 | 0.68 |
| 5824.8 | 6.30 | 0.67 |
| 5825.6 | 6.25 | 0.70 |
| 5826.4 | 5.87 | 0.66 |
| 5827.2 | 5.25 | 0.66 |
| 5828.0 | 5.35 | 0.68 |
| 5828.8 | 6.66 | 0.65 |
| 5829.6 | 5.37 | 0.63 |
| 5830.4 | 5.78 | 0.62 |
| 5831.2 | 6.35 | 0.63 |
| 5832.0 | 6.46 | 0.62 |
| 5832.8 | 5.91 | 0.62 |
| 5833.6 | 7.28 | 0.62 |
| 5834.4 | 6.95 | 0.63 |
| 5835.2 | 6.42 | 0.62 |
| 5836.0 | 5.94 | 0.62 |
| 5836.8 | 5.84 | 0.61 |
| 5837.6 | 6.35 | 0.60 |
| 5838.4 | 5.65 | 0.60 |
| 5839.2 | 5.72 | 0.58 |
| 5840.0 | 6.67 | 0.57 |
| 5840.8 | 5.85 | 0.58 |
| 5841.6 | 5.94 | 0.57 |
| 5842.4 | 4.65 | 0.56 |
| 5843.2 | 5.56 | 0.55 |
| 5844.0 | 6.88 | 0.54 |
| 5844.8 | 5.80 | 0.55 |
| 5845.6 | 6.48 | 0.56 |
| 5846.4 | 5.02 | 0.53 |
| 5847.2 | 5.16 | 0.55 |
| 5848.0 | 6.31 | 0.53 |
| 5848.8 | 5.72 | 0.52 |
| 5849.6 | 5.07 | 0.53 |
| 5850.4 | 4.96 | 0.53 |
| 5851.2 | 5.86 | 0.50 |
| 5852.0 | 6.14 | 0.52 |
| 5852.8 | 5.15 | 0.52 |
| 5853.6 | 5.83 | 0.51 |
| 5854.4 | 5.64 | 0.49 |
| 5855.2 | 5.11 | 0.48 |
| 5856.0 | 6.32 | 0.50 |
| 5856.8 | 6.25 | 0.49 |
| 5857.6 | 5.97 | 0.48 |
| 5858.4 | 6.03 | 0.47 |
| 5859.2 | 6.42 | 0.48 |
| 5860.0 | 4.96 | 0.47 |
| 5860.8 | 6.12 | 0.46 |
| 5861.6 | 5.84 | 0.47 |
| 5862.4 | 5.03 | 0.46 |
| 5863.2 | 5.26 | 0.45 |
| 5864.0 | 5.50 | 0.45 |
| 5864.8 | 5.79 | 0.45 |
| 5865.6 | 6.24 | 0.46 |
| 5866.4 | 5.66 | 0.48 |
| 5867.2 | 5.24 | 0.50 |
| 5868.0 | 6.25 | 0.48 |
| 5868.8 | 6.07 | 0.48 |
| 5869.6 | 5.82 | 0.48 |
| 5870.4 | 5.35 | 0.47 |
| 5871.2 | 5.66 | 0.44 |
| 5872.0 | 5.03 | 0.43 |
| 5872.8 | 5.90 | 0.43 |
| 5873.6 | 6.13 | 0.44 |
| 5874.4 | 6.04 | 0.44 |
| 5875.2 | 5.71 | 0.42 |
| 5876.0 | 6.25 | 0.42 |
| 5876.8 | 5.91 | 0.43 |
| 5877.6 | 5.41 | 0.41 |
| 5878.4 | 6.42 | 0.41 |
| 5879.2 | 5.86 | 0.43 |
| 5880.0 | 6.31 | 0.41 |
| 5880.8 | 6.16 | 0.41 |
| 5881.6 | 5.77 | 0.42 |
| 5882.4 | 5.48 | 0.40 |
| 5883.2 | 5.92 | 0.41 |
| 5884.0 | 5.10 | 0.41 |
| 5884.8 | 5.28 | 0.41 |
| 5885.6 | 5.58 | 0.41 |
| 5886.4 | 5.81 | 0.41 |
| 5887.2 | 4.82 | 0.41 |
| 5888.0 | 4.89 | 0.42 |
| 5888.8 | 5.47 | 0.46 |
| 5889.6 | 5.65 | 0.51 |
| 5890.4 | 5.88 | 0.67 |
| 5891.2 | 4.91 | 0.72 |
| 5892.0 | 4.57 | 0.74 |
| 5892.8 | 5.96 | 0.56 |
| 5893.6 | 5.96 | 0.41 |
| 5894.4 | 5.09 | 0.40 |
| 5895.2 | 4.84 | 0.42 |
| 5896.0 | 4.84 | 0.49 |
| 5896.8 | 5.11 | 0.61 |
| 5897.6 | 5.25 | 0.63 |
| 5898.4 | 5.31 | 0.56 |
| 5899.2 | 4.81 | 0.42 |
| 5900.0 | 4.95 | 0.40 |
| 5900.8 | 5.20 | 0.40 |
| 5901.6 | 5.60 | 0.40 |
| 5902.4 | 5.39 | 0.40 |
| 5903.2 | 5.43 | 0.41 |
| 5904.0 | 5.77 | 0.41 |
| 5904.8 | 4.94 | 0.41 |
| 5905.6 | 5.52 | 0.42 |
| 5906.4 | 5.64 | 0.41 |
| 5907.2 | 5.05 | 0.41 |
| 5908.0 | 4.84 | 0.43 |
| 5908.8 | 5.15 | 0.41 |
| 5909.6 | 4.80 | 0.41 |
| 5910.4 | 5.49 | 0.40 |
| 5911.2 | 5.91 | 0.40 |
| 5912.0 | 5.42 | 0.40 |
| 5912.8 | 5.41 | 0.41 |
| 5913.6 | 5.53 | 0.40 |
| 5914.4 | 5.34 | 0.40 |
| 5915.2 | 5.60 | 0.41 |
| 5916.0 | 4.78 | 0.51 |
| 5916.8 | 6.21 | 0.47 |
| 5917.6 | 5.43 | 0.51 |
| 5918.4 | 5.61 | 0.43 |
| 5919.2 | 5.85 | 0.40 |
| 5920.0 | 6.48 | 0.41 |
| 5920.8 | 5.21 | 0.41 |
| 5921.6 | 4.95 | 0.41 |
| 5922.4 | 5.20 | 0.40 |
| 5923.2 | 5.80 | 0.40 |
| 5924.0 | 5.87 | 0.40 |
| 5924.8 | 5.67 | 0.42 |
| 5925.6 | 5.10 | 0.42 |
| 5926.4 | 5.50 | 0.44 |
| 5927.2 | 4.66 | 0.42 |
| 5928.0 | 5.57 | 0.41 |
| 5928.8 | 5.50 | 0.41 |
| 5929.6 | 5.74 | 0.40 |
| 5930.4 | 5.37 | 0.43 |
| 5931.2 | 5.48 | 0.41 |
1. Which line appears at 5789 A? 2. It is [O II] 3727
